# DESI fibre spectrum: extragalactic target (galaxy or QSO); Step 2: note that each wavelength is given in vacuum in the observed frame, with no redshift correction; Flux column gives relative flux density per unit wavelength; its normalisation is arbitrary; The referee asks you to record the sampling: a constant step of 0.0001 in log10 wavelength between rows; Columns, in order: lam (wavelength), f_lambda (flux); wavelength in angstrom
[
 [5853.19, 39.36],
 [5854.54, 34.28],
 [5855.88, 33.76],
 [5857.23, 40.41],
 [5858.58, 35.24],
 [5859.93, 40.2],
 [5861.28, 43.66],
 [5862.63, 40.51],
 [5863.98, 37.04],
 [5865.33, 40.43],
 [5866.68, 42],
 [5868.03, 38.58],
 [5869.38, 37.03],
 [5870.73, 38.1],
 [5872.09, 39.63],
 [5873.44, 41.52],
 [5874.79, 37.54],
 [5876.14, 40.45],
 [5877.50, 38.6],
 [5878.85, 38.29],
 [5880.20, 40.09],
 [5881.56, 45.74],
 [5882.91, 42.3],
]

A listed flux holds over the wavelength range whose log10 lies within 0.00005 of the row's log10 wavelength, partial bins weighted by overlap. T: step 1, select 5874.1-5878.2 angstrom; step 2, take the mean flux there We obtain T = 38.9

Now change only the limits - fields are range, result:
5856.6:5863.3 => 40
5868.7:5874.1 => 39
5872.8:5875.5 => 39.6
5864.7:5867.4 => 41.2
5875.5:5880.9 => 39.3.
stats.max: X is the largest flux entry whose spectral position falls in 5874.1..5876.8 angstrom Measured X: 40.45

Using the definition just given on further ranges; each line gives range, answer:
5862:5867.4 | 42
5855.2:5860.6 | 40.41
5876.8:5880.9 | 40.09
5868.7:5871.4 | 38.1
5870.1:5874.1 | 41.52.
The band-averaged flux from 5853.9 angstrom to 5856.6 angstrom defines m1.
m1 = 34.2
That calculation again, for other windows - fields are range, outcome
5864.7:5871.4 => 39.2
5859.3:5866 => 40.4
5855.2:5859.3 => 36.5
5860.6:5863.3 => 42.1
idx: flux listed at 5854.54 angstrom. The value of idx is 34.28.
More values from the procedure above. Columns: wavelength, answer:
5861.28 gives 43.66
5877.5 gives 38.6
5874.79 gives 37.54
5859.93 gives 40.2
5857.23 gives 40.41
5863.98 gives 37.04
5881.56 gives 45.74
